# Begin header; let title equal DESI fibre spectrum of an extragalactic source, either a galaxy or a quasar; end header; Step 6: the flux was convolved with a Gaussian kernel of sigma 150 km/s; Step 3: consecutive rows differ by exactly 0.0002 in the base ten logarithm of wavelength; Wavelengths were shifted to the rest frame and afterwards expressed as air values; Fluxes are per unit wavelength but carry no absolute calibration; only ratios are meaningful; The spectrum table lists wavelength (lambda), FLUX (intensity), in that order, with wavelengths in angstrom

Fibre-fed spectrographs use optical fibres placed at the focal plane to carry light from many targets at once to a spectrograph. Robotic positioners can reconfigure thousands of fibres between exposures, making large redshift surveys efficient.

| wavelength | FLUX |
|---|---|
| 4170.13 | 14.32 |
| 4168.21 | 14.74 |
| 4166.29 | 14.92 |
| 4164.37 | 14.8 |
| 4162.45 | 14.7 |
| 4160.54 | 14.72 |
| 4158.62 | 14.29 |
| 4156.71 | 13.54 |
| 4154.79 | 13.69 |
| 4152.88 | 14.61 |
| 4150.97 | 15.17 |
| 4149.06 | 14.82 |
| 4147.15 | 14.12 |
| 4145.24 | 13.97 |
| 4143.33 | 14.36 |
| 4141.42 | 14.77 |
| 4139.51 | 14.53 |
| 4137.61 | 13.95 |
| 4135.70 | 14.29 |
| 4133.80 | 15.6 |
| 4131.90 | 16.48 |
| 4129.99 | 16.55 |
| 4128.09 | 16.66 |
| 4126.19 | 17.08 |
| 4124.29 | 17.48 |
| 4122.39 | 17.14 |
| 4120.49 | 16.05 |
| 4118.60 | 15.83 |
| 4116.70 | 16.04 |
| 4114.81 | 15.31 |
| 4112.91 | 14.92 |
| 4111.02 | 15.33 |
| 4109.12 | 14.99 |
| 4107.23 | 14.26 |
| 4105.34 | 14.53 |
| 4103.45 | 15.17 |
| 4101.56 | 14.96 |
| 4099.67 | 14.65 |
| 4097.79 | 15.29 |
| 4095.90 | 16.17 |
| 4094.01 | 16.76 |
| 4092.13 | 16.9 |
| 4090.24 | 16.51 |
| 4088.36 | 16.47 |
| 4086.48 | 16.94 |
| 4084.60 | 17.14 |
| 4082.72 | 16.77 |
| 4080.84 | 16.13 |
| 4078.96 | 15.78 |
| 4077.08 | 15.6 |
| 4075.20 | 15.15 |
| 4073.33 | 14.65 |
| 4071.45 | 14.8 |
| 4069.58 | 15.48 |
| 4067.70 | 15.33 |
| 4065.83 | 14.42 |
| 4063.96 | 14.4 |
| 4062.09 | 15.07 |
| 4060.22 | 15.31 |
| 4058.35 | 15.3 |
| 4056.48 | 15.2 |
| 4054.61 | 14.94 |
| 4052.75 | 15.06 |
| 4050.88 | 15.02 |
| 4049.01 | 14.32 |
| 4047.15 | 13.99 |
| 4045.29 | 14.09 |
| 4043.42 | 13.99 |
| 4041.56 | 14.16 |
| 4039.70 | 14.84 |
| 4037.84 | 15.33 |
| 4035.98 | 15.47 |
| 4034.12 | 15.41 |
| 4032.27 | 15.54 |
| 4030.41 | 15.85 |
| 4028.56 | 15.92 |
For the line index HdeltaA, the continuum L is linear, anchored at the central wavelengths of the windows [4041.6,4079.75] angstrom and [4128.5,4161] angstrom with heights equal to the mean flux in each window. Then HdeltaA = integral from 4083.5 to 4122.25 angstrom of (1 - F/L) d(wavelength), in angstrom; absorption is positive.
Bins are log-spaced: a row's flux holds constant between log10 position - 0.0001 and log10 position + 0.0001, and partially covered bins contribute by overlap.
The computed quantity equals -2.5 angstrom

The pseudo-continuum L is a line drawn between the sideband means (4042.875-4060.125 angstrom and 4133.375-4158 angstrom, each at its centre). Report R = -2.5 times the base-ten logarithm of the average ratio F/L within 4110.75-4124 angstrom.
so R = -0.10 mag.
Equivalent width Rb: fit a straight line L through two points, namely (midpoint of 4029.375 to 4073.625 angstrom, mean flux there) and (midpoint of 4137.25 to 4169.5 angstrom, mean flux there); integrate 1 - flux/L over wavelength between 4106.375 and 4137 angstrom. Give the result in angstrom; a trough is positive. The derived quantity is -2.6 angstrom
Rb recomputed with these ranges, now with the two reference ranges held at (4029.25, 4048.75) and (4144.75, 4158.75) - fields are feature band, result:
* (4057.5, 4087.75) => -1.7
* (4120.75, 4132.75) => -2.0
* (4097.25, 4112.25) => -0.4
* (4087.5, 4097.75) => -1.3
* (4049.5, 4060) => -0.2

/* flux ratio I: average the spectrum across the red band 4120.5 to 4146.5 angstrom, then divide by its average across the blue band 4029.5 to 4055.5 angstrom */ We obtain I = 1.05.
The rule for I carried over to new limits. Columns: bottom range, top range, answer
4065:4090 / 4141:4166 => 0.91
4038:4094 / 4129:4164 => 0.96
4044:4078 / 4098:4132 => 1.06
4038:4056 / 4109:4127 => 1.10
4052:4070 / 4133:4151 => 0.97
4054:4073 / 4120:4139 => 1.07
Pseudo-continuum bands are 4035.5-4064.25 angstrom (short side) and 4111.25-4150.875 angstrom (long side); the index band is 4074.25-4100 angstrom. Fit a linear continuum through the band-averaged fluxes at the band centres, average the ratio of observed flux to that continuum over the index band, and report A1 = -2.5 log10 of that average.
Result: -0.08 mag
